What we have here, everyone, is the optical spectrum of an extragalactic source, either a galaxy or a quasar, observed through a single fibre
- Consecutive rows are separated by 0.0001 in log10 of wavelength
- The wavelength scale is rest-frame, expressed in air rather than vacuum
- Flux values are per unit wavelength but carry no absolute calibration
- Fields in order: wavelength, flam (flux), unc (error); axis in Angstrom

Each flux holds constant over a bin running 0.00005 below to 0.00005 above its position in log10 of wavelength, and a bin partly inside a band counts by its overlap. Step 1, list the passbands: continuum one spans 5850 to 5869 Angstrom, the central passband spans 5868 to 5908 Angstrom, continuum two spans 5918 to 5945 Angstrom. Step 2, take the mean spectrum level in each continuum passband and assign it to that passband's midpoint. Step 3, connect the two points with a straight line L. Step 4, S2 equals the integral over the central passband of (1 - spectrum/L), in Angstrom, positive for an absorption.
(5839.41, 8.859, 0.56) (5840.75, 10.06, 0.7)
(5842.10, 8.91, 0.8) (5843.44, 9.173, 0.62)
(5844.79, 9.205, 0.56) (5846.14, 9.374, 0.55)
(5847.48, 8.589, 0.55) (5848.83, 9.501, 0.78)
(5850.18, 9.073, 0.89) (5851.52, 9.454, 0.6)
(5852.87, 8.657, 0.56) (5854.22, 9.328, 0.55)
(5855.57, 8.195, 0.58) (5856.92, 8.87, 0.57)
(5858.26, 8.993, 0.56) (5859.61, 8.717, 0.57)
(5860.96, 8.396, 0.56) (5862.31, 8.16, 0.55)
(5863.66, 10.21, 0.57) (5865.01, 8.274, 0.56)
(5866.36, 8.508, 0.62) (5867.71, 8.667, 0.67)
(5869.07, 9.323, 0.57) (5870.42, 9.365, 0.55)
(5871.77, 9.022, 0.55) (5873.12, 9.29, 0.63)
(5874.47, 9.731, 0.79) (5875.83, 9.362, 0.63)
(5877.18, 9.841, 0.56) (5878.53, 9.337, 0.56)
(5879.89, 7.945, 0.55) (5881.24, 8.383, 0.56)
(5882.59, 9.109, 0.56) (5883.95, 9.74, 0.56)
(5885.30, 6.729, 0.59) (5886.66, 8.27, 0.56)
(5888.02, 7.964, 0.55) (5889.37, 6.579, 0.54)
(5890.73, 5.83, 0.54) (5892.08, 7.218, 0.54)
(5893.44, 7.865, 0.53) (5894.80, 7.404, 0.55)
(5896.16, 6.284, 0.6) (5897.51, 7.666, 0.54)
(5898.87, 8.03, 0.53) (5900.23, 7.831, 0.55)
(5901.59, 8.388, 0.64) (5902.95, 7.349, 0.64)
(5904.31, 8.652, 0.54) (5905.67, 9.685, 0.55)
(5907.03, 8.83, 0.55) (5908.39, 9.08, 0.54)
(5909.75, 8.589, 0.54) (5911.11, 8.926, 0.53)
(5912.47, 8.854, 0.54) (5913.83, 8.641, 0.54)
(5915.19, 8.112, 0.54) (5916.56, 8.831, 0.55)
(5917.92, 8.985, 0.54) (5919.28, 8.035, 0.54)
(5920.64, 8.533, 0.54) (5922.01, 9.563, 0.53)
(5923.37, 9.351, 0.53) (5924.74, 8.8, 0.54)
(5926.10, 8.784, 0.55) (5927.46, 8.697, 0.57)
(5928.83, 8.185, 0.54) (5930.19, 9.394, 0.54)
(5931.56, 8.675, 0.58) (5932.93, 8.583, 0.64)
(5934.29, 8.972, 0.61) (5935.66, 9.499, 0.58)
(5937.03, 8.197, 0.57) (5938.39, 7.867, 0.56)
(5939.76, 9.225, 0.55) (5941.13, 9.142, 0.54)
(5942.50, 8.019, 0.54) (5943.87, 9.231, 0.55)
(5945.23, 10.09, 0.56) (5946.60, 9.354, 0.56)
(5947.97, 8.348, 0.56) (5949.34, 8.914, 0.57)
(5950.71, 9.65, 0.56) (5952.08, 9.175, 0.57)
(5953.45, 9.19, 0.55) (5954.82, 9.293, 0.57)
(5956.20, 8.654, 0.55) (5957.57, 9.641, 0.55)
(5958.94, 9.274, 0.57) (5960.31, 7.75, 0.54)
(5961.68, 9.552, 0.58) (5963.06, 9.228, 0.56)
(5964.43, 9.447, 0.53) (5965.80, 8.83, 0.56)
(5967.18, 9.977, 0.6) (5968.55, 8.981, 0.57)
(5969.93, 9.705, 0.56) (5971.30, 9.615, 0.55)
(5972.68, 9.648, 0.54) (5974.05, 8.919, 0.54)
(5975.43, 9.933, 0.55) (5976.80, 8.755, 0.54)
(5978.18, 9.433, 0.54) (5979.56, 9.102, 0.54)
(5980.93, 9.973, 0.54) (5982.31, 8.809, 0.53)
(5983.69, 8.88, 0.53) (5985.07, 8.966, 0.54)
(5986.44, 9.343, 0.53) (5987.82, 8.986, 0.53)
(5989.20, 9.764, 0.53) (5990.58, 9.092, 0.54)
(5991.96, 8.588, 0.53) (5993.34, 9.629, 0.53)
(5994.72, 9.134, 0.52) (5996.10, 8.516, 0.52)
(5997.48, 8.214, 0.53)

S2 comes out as 2.27 Angstrom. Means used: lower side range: 8.83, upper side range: 8.81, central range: 8.32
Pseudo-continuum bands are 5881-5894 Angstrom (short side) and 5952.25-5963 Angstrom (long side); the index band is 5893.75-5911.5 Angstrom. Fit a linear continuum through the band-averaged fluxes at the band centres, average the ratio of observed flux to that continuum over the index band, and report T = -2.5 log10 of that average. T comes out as -0.020 mag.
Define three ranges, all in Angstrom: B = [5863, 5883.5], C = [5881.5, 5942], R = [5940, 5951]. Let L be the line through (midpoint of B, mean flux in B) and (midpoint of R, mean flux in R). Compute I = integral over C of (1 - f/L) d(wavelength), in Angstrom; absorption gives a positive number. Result 4.7 Angstrom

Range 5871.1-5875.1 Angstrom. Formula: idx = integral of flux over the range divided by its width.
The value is 9.35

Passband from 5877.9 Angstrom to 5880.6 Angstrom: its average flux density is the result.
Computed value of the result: 8.62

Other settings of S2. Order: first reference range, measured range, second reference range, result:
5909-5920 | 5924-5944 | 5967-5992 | 0.2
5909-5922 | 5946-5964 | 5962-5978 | 0.2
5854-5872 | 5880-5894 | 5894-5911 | 1.1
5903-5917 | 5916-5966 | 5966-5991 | 0.3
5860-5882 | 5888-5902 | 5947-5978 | 2.7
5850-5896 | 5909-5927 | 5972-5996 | 0.1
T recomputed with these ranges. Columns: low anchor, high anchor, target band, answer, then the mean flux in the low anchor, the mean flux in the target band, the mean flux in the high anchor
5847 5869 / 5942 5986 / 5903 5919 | 0.03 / 8.86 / 8.76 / 9.21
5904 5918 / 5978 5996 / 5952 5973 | -0.02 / 8.83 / 9.24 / 9.18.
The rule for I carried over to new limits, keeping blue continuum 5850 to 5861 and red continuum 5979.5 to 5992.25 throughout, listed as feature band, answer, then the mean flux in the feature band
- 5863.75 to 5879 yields -0.5 Angstrom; 9.19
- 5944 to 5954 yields -0.2 Angstrom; 9.25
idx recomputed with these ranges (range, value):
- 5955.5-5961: 8.83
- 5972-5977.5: 9.32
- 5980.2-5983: 9.4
